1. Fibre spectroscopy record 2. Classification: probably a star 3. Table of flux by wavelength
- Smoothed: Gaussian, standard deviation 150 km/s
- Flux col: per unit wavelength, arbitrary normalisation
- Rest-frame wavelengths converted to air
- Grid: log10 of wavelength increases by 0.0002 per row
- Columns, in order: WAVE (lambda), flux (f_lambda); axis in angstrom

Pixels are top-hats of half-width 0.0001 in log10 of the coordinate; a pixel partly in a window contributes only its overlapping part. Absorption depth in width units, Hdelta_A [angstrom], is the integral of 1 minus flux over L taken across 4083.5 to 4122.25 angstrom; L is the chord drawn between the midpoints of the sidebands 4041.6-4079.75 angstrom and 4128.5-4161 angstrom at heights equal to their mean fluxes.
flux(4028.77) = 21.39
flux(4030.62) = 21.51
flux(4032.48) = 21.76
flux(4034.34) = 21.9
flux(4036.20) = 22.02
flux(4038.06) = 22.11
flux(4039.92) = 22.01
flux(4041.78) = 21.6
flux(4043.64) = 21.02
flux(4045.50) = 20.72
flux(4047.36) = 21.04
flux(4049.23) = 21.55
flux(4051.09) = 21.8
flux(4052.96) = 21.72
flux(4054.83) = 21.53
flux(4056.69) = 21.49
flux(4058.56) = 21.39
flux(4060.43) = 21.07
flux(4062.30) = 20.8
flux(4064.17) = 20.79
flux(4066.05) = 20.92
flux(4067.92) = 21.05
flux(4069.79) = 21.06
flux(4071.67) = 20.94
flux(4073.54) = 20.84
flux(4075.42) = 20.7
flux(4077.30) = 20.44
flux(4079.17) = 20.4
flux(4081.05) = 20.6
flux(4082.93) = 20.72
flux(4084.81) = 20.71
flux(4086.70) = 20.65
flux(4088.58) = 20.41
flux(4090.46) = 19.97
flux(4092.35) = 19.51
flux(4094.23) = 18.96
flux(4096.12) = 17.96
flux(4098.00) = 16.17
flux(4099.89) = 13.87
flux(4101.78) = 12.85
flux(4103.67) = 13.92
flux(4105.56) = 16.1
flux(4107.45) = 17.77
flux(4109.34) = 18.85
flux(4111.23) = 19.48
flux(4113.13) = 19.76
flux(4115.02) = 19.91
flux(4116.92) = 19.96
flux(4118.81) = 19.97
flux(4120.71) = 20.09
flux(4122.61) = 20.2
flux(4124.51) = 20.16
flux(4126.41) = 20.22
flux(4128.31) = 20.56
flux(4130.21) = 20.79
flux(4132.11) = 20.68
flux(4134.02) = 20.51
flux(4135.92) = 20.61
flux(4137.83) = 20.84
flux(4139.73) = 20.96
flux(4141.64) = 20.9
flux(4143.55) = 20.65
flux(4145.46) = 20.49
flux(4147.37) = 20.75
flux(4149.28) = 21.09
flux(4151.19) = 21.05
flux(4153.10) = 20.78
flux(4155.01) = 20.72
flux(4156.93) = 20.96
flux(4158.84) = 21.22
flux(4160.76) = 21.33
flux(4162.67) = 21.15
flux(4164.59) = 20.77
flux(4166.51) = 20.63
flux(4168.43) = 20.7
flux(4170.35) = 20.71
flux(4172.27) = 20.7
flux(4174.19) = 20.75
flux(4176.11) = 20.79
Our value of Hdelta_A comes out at 4.74 angstrom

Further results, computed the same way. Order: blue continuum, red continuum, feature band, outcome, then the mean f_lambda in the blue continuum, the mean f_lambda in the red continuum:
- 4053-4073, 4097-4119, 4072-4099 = -0.9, 21.1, 17.3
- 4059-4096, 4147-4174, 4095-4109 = 3.3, 20.5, 20.9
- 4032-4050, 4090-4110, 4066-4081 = -1.5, 21.6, 16.8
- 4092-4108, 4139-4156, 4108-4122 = -1.6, 16.2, 20.8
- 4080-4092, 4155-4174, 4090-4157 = 4.2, 20.4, 20.9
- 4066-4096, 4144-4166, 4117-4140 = 0.3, 20.4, 20.9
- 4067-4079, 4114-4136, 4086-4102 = 2.0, 20.8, 20.3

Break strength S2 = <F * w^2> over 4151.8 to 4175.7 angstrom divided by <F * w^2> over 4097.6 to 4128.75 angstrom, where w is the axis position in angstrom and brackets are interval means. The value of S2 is 1.2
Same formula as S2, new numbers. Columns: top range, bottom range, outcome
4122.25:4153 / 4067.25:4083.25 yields 1.03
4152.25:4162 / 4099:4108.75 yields 1.43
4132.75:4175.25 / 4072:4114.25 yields 1.15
